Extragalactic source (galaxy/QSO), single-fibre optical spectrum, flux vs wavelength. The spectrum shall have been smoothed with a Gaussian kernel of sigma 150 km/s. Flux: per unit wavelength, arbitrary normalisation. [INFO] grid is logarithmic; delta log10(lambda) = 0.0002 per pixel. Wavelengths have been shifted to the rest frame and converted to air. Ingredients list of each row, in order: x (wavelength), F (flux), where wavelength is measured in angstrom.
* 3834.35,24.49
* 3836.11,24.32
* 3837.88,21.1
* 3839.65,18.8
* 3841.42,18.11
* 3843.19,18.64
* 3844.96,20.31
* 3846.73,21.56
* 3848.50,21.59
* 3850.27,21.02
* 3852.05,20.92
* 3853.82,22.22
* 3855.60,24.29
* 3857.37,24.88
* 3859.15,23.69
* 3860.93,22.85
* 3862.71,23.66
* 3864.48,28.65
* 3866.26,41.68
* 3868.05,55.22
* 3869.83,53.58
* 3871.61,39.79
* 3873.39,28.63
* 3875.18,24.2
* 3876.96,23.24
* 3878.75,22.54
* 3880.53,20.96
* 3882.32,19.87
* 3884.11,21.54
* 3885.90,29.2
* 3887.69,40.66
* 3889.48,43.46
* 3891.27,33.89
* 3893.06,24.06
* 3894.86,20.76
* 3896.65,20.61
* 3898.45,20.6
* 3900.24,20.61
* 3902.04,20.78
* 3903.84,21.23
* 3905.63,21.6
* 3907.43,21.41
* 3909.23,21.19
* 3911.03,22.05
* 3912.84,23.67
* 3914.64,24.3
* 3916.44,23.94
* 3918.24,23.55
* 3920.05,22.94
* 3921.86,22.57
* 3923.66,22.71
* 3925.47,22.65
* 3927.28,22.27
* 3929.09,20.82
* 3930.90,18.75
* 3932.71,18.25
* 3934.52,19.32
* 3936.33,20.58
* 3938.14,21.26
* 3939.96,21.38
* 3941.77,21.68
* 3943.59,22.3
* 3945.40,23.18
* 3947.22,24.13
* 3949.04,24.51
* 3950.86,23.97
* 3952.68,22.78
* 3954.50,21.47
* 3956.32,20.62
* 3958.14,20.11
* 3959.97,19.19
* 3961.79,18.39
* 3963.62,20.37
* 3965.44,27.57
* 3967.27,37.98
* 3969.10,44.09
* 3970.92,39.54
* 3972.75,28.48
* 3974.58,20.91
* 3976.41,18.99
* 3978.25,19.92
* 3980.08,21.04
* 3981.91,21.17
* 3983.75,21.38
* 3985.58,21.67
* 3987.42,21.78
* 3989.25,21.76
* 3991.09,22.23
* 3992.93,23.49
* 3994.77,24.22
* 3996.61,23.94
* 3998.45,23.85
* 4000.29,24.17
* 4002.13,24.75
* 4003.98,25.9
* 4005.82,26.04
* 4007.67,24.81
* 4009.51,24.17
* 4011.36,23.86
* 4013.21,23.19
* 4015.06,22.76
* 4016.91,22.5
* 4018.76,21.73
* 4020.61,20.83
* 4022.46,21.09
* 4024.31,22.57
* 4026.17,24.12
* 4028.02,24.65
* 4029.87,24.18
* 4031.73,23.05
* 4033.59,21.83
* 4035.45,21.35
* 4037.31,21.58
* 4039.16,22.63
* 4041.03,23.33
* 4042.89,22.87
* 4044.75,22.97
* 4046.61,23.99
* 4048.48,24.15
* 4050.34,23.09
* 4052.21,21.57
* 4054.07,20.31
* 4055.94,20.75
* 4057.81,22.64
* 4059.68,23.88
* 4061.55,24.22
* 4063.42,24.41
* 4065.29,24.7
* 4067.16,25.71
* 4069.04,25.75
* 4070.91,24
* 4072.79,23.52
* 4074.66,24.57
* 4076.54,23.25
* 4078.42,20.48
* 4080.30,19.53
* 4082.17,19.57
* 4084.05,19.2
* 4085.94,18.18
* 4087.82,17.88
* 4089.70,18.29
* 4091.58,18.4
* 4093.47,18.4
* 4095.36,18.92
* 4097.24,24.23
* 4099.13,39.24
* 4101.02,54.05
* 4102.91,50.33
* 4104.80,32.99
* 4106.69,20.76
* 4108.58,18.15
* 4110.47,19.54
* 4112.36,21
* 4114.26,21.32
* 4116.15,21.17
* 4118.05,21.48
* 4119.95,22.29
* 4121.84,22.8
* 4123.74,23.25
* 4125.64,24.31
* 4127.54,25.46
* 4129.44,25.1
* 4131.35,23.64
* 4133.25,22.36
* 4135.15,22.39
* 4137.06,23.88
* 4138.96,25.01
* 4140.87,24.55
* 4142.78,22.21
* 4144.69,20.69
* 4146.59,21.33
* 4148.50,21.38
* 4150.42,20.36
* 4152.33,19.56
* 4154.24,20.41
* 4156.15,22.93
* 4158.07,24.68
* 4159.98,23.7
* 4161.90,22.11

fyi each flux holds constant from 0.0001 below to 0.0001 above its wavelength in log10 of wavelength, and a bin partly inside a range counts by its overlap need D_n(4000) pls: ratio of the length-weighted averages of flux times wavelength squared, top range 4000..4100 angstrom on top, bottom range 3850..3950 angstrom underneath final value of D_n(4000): 0.98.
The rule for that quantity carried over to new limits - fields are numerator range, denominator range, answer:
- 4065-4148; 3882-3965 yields 1.14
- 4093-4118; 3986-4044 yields 1.25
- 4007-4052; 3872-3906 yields 0.97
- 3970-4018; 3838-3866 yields 1.13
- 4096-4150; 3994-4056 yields 1.15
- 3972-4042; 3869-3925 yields 0.94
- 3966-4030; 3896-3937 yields 1.18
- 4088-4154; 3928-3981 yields 1.12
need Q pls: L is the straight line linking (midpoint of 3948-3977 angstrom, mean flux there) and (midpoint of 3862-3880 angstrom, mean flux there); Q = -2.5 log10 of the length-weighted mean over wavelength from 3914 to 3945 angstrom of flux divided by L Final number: 0.300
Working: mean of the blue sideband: 34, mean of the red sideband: 25.6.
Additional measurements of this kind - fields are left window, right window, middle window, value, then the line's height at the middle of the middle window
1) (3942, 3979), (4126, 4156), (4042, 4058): 0.06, 23.8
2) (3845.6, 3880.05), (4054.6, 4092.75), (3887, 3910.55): 0.09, 27.4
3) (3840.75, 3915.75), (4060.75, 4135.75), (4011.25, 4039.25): 0.10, 24.8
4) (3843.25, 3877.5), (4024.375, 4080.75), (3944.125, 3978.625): 0.02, 25.6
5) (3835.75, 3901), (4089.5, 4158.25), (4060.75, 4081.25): 0.05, 24.8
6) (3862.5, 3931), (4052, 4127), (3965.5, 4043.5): 0.04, 25.1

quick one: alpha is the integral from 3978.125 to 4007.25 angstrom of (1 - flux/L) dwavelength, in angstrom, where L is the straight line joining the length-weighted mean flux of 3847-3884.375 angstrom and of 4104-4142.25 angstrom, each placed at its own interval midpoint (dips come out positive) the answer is 2.73 angstrom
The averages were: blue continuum 27.9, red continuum 23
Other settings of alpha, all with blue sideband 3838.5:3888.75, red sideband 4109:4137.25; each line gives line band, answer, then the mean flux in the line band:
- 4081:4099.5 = 2.0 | 20.7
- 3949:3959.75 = 1.5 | 21.9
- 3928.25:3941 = 2.8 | 20.1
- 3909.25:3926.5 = 2.0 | 23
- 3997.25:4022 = 0.8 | 23.7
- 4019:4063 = 2.3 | 22.7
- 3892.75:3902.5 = 1.9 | 21.1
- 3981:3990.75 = 1.3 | 21.6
